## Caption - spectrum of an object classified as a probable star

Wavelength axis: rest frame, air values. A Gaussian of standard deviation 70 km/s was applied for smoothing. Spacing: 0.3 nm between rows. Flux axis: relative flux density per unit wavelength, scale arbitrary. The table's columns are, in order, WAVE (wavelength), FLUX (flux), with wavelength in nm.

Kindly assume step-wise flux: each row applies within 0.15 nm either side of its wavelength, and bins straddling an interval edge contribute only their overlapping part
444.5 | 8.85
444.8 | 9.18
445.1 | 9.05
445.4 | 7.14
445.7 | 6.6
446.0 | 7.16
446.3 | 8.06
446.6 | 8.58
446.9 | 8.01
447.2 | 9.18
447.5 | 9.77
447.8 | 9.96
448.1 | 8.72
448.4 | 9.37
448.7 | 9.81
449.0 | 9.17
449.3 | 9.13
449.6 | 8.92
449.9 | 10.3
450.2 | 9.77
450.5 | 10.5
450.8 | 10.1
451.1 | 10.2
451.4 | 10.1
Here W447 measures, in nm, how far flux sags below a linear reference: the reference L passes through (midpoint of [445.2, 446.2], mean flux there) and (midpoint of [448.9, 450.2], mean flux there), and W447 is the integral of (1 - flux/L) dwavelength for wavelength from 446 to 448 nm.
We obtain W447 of -0.22 nm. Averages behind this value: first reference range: 7.13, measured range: 8.79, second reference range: 9.43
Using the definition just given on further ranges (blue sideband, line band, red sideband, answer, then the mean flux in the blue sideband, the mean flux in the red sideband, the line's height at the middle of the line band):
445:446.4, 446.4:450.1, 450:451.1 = -0.144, 7.53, 10.1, 8.91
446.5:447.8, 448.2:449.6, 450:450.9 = 0.045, 9.02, 10.1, 9.61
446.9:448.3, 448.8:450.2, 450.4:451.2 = 0.059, 9.26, 10.3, 9.85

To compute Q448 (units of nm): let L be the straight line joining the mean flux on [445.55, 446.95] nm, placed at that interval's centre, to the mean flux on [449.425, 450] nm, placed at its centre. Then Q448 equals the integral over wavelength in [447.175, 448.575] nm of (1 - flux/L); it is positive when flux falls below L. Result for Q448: -0.15 nm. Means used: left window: 7.66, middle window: 9.43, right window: 9.53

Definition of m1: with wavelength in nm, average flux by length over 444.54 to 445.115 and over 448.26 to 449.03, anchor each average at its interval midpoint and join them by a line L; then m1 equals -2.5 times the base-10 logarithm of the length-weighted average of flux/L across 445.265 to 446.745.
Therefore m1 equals 0.22 mag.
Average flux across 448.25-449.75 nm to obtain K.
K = 9.28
